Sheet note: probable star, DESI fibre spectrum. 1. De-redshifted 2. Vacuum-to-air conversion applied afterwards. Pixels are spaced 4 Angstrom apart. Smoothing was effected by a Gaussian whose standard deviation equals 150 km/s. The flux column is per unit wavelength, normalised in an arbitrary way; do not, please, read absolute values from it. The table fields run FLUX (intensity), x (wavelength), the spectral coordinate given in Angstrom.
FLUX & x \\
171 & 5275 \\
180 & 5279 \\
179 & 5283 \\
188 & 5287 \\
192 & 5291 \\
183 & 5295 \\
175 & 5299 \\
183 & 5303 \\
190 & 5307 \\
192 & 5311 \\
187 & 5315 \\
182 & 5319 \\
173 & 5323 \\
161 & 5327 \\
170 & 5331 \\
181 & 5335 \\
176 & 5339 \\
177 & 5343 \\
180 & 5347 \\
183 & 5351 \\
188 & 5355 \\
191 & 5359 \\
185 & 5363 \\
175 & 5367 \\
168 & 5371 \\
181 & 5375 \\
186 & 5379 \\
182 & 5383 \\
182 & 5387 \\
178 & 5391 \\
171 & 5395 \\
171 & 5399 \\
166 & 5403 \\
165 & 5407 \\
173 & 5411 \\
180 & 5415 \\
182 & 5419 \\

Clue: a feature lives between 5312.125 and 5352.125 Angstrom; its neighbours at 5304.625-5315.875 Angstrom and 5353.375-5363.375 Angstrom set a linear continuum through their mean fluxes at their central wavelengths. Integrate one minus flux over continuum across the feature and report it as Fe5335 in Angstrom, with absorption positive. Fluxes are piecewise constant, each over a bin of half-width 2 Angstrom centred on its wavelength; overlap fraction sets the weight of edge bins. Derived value 2.5 Angstrom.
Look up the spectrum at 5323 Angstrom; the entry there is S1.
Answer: 173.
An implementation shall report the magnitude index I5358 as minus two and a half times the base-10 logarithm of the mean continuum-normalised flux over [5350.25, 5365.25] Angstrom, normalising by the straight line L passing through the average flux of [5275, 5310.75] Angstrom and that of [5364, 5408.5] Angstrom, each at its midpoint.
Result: -0.05 mag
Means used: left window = 183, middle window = 187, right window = 175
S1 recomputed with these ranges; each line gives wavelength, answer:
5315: 187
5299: 175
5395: 171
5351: 183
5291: 192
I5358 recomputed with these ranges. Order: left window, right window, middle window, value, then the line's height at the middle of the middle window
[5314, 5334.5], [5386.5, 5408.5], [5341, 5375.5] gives -0.05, 173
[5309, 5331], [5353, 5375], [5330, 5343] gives 0.02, 179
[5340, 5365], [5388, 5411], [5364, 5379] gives 0.01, 179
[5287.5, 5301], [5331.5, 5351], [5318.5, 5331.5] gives 0.06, 180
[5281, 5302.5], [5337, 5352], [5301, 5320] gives -0.03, 182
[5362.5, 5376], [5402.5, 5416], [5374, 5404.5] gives -0.02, 174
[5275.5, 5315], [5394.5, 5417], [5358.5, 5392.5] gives -0.04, 175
